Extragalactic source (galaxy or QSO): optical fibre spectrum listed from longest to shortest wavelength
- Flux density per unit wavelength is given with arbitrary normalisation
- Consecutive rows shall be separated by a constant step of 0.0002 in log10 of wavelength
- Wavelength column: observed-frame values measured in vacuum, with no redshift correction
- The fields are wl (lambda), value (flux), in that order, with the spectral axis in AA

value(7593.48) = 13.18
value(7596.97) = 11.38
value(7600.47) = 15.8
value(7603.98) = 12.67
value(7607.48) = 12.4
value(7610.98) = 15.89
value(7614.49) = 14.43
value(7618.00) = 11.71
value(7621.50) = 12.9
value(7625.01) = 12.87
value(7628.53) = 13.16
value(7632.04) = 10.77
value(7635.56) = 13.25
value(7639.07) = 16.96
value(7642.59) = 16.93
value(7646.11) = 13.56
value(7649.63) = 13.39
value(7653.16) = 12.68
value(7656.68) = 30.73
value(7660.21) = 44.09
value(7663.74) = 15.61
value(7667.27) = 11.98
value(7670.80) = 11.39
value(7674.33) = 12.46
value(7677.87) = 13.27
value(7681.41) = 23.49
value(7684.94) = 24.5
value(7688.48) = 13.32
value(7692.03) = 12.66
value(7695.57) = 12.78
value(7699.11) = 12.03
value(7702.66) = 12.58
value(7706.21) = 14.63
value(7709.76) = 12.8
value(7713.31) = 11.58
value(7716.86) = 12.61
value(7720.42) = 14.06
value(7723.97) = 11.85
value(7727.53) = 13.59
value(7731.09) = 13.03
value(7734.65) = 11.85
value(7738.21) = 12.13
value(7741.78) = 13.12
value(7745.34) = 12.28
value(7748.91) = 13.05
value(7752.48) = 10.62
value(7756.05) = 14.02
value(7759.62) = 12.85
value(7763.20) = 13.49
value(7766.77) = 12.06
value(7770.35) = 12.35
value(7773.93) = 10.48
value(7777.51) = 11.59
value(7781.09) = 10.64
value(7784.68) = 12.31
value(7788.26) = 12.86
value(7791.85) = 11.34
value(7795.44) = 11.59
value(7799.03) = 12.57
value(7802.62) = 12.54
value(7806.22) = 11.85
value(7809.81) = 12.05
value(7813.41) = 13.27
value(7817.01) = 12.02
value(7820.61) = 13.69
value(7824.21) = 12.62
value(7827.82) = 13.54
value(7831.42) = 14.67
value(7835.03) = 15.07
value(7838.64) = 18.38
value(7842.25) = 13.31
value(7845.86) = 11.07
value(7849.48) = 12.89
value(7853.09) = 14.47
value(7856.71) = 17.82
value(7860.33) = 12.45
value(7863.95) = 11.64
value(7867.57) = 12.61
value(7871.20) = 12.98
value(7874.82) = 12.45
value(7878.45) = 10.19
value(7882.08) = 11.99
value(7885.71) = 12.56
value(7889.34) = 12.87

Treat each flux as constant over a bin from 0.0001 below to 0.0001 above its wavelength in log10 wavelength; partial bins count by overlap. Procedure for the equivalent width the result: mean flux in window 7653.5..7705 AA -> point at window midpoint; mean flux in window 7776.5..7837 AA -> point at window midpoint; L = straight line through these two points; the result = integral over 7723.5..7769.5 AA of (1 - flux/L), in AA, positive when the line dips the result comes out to 7.3 AA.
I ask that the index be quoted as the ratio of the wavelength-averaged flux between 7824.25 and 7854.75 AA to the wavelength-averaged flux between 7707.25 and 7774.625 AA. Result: 1.12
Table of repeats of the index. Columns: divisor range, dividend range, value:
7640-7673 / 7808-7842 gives 0.74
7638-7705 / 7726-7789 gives 0.72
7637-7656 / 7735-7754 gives 0.78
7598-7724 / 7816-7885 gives 0.88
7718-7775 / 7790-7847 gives 1.04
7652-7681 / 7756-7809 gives 0.63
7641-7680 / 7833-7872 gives 0.78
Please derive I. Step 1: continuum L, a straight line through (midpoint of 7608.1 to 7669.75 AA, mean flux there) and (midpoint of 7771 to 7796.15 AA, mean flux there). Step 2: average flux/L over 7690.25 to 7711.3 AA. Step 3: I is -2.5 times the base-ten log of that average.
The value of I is 0.11 mag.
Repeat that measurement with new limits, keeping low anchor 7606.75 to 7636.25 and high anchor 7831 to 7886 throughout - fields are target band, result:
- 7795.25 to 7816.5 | 0.08 mag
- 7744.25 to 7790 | 0.09 mag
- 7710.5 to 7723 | 0.04 mag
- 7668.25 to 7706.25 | -0.13 mag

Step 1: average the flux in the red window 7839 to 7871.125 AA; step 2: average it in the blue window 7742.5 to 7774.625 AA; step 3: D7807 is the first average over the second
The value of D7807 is 1.08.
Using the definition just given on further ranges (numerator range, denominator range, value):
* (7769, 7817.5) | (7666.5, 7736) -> 0.86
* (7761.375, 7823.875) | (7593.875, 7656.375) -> 0.87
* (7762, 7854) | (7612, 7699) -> 0.79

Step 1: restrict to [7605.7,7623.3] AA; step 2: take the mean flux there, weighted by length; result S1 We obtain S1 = 13.5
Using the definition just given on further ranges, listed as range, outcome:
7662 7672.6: 13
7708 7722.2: 12.8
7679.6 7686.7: 24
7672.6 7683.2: 16.4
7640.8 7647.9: 15.2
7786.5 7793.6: 12.1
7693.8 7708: 13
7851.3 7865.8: 14.1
